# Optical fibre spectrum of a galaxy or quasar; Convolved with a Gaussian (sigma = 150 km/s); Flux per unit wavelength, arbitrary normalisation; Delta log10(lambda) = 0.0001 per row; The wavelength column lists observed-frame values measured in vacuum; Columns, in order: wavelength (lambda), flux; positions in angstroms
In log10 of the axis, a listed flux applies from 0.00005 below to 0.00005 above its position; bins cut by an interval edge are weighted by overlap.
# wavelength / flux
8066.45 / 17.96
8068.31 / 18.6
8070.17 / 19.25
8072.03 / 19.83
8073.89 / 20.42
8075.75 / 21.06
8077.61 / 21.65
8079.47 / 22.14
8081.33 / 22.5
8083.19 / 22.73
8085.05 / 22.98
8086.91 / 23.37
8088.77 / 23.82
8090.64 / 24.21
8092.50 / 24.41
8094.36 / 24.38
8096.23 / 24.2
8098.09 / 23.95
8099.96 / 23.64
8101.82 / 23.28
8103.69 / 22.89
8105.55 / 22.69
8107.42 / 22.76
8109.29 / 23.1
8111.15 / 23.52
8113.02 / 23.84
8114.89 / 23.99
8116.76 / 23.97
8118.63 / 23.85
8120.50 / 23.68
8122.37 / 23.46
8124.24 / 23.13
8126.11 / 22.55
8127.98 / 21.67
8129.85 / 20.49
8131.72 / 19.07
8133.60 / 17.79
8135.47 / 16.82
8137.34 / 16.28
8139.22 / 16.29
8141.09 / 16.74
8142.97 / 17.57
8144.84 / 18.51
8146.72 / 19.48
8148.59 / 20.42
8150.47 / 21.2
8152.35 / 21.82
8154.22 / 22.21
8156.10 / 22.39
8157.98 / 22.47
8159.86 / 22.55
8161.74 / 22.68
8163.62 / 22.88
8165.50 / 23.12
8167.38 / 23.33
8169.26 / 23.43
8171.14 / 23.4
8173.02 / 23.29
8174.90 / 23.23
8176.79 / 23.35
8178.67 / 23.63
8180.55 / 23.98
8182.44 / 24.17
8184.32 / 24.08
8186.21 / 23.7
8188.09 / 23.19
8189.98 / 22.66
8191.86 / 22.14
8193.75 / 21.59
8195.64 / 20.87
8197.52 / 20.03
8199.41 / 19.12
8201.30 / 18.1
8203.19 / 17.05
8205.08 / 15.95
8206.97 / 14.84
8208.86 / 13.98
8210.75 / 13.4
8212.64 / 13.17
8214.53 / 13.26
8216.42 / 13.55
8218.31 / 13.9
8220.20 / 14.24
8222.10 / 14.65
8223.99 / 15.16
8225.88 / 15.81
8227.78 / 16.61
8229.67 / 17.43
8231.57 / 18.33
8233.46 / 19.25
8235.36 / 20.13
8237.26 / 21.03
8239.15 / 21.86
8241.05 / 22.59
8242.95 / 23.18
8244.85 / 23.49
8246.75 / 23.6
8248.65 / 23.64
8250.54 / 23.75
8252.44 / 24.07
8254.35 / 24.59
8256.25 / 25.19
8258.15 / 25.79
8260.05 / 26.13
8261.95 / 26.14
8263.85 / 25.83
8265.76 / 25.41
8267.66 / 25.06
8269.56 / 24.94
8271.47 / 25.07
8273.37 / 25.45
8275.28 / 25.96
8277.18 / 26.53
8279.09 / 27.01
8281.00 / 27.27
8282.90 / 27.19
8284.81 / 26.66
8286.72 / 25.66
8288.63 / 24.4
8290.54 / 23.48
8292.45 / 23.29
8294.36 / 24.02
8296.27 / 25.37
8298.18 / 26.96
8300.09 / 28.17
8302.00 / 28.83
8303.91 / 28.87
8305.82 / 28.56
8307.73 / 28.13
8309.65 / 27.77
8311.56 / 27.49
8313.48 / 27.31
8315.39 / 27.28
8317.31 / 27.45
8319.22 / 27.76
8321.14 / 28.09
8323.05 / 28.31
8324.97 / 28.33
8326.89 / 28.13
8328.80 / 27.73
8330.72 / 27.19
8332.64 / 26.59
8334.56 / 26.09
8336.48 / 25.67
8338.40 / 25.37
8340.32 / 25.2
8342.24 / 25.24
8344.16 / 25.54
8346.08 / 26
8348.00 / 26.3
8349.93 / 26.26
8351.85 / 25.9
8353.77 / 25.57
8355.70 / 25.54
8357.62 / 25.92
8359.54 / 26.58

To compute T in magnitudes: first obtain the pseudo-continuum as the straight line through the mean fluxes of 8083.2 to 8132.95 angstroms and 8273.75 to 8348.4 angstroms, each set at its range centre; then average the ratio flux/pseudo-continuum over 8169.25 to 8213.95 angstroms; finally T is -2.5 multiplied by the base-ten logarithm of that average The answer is 0.20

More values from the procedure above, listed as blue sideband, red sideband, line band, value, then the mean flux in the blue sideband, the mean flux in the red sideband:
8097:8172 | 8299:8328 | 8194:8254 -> 0.33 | 21.7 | 28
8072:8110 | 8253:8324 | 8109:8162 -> 0.13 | 22.9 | 26.4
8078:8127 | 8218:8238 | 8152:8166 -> -0.10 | 23.4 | 17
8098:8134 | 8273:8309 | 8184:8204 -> 0.16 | 22.7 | 26.4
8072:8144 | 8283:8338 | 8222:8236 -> 0.40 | 21.9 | 26.9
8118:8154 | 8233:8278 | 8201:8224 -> 0.48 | 20.1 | 24.2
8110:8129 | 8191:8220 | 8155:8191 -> -0.21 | 23.4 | 16.6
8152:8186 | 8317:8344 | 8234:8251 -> 0.11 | 23.1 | 26.9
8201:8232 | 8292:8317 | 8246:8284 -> -0.17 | 15.2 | 27.2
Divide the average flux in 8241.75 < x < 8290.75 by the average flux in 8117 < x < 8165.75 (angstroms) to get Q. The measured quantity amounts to 1.22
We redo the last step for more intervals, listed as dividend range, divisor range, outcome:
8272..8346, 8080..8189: 1.20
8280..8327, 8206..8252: 1.50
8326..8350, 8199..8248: 1.50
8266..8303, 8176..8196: 1.12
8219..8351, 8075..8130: 1.07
